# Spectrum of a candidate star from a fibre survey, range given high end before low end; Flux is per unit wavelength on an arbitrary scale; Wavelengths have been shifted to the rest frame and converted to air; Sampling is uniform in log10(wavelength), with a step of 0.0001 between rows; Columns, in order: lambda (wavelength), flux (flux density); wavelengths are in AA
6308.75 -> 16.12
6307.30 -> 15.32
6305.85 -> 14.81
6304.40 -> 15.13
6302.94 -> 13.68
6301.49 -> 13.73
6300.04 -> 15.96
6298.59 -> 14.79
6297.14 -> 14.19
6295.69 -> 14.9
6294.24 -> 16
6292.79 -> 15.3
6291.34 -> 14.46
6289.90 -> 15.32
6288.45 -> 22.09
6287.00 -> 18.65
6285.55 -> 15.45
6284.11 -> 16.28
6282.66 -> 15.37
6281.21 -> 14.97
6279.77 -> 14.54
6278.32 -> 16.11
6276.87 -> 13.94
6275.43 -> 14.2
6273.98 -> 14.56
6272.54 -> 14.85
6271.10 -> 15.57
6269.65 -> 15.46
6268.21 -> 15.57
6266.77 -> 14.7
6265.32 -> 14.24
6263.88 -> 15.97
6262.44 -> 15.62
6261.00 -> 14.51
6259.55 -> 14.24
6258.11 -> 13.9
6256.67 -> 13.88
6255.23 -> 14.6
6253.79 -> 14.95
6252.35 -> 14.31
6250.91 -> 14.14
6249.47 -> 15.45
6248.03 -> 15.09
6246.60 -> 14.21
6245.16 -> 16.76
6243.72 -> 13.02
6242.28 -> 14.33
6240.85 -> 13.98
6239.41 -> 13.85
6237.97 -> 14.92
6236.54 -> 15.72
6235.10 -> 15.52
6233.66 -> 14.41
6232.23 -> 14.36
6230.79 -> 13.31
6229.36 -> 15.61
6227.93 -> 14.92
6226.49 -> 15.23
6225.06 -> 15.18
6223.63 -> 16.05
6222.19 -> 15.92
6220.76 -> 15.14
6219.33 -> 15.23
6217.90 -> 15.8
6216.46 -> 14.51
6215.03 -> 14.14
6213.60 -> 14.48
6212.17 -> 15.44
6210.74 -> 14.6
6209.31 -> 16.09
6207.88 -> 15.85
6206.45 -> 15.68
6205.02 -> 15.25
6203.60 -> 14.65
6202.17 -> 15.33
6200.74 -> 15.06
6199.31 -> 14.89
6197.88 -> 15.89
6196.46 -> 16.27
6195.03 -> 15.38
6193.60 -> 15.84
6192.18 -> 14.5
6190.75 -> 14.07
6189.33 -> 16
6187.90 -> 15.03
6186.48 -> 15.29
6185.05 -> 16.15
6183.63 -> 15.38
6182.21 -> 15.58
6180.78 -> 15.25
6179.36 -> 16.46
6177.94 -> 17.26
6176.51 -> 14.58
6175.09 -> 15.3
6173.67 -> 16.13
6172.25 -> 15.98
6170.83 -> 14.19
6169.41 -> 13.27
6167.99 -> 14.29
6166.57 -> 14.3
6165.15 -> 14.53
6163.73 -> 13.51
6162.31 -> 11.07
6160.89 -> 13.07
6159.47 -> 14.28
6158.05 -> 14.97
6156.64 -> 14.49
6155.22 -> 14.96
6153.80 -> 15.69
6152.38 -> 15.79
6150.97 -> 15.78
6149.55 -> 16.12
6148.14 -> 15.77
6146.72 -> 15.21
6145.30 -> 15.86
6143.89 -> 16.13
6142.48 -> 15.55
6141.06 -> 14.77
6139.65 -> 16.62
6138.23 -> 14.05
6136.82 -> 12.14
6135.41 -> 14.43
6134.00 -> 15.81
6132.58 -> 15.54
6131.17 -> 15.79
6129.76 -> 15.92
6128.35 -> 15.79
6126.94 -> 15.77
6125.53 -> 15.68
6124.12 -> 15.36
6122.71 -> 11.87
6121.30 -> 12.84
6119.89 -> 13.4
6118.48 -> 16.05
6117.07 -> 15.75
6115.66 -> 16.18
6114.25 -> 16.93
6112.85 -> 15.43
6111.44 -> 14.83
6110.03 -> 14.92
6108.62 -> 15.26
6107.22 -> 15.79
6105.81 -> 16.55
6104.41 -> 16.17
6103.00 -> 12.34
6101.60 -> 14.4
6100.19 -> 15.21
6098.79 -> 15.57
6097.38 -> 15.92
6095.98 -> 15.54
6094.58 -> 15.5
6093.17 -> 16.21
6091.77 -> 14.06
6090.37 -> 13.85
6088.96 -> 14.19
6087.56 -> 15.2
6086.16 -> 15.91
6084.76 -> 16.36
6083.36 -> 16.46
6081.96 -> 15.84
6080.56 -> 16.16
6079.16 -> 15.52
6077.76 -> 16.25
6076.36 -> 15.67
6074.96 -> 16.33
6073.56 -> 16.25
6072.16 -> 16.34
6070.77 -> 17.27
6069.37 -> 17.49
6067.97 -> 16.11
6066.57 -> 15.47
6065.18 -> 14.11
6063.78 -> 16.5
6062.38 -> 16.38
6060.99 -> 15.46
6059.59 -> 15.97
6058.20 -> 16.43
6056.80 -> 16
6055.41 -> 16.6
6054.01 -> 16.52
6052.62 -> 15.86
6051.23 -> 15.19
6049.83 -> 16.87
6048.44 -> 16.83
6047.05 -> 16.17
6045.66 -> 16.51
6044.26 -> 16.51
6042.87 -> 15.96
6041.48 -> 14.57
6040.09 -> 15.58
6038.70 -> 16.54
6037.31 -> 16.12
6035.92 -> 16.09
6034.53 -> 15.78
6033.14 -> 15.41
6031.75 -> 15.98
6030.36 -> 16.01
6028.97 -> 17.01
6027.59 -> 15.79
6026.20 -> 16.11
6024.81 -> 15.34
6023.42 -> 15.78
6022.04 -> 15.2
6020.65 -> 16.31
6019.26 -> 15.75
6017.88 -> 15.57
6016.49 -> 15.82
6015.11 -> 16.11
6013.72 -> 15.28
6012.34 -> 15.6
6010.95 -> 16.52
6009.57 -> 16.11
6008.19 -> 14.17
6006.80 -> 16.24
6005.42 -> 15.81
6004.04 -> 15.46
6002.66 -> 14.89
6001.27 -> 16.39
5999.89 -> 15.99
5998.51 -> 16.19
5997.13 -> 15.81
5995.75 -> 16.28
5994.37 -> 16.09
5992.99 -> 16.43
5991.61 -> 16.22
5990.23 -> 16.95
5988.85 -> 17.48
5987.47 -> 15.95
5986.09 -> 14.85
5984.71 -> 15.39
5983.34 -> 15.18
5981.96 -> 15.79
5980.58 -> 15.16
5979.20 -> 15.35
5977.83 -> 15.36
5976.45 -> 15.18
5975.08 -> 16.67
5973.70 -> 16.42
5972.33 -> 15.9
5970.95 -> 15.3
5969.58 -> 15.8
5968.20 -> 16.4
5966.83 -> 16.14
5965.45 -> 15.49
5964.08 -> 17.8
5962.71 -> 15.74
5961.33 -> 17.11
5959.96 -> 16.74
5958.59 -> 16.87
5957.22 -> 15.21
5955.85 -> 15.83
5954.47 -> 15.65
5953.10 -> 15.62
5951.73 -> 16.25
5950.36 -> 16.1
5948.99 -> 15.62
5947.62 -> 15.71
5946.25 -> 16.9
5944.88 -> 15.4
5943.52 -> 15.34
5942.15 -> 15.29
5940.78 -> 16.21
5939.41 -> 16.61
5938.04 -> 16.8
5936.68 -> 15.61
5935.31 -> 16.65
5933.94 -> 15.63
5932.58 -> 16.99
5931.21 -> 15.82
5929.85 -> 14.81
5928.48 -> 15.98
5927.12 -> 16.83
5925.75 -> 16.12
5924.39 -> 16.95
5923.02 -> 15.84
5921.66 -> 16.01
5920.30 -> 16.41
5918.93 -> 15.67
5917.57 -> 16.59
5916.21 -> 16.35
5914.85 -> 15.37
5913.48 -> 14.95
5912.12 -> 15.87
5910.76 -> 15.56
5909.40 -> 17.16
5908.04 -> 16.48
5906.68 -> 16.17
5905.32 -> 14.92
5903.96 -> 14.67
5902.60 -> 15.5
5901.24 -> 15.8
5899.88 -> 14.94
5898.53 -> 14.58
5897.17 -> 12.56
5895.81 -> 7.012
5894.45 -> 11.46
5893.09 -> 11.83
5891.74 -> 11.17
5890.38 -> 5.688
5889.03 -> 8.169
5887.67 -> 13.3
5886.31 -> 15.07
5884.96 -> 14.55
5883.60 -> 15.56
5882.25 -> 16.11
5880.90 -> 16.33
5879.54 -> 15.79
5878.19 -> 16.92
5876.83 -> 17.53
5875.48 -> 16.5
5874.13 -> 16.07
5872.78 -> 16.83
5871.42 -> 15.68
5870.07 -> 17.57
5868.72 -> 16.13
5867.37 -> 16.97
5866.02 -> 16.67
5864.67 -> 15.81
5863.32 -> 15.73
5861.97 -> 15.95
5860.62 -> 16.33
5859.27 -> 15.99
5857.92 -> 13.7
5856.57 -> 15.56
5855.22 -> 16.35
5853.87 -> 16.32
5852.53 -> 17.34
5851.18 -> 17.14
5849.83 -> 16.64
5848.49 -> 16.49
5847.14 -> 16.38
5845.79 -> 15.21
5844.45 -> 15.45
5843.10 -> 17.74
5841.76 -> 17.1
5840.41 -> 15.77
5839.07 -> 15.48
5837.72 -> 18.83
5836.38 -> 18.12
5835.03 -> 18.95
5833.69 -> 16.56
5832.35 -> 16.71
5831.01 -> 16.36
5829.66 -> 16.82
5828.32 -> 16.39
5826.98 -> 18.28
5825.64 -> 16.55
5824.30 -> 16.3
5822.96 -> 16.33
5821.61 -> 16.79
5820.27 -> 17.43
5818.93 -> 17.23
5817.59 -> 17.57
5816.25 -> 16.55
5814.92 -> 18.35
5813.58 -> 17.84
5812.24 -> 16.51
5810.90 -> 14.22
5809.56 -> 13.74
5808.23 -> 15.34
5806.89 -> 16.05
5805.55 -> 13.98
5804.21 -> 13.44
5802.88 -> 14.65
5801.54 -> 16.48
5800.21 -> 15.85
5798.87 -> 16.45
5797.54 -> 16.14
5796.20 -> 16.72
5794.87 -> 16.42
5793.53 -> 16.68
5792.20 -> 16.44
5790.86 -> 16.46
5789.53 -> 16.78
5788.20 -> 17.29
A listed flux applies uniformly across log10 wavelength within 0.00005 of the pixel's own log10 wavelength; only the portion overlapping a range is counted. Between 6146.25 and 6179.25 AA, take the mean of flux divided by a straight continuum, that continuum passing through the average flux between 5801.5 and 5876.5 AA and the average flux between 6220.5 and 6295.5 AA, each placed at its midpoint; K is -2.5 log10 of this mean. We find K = 0.04 mag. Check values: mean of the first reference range 16.4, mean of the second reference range 15.1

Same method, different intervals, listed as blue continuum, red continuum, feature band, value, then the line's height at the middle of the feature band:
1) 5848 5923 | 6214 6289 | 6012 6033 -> -0.049 mag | 15.1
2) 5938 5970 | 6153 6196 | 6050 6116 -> -0.022 mag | 15.4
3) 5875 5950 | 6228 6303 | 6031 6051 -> -0.068 mag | 15.1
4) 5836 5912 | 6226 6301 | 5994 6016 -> -0.041 mag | 15.2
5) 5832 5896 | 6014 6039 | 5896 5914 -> 0.034 mag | 15.6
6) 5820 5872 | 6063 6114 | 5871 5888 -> 0.034 mag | 16.4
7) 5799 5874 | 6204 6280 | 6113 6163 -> 0.019 mag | 15.3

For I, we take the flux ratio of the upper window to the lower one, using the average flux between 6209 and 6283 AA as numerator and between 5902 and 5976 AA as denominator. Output 0.9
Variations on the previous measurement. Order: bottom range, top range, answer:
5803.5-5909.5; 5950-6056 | 1.02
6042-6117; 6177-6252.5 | 0.96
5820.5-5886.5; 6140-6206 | 0.92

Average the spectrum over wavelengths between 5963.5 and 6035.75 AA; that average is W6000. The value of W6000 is 15.9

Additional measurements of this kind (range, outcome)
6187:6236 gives 15.2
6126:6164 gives 15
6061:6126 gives 15.5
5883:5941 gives 14.8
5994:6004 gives 15.9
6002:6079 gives 16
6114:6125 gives 14.7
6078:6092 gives 15.4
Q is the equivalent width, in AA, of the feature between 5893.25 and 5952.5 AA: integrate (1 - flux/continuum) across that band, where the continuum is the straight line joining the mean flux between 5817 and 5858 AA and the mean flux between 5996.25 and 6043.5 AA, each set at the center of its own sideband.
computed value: 2.9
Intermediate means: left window 16.7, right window 15.8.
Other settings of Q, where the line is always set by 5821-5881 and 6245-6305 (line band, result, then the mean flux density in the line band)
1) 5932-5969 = 0.2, 16.1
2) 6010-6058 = -0.1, 16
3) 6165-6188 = 0.3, 15.3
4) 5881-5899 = 4.6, 12.2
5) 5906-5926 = 0.3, 16.1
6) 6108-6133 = 0.8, 15.2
